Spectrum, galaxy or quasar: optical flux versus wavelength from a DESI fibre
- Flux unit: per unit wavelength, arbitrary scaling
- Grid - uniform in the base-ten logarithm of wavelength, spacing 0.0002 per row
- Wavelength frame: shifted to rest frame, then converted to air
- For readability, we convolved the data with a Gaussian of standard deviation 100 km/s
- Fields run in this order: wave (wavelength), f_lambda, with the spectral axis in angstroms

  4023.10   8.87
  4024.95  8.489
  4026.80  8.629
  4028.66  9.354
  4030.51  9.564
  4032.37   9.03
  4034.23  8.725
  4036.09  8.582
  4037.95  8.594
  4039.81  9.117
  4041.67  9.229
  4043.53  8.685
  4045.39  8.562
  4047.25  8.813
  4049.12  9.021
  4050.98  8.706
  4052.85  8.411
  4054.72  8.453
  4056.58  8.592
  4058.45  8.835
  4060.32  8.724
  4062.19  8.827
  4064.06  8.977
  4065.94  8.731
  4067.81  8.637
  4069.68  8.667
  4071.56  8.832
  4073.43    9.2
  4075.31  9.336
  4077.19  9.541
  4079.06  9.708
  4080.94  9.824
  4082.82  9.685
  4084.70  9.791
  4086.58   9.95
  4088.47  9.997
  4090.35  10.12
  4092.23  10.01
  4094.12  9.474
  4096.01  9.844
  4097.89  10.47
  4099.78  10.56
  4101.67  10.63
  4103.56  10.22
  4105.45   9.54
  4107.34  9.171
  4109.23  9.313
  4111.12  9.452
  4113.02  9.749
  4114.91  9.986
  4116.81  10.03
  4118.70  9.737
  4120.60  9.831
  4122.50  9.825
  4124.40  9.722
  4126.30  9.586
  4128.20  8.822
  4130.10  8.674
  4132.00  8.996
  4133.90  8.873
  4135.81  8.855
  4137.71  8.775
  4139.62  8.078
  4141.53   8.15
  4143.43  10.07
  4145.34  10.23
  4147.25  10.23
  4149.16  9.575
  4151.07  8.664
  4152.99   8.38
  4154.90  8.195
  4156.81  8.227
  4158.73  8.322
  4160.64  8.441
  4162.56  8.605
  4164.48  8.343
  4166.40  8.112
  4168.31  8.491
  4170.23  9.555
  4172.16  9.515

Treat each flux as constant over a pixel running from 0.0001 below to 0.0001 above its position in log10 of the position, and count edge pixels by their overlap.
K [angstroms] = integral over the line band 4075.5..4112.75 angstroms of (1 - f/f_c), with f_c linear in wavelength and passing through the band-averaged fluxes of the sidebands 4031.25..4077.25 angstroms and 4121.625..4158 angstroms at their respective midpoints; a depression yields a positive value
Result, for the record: -3.8 angstroms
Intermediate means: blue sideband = 8.82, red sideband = 9.04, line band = 9.84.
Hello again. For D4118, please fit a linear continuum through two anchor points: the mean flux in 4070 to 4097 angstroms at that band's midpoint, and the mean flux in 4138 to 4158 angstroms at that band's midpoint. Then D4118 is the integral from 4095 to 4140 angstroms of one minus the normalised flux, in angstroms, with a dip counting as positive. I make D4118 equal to -1.25 angstroms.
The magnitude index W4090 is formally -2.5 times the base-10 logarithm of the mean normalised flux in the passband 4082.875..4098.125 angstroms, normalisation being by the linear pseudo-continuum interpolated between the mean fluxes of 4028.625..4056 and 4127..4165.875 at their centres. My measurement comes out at -0.13 mag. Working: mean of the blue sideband 8.84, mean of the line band 9.92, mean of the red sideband 8.82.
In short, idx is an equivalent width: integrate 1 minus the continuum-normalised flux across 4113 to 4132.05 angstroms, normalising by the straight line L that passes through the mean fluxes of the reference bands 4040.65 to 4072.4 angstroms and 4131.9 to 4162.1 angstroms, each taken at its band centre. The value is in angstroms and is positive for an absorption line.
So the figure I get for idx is -1.6 angstroms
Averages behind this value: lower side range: 8.75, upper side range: 8.87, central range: 9.56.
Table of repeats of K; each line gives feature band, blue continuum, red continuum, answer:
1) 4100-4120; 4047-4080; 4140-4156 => -1.74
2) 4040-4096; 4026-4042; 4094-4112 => 1.58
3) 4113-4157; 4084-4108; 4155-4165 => -1.07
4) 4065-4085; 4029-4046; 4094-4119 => 0.42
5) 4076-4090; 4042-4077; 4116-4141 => -1.34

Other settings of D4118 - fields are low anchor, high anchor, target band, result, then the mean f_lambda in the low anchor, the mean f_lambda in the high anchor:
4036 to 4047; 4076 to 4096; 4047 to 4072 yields 1.3 angstroms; 8.82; 9.8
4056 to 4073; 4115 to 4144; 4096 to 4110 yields -1.5 angstroms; 8.77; 9.21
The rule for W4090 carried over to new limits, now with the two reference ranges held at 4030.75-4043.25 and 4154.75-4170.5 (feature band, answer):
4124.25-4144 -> -0.045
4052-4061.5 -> 0.027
